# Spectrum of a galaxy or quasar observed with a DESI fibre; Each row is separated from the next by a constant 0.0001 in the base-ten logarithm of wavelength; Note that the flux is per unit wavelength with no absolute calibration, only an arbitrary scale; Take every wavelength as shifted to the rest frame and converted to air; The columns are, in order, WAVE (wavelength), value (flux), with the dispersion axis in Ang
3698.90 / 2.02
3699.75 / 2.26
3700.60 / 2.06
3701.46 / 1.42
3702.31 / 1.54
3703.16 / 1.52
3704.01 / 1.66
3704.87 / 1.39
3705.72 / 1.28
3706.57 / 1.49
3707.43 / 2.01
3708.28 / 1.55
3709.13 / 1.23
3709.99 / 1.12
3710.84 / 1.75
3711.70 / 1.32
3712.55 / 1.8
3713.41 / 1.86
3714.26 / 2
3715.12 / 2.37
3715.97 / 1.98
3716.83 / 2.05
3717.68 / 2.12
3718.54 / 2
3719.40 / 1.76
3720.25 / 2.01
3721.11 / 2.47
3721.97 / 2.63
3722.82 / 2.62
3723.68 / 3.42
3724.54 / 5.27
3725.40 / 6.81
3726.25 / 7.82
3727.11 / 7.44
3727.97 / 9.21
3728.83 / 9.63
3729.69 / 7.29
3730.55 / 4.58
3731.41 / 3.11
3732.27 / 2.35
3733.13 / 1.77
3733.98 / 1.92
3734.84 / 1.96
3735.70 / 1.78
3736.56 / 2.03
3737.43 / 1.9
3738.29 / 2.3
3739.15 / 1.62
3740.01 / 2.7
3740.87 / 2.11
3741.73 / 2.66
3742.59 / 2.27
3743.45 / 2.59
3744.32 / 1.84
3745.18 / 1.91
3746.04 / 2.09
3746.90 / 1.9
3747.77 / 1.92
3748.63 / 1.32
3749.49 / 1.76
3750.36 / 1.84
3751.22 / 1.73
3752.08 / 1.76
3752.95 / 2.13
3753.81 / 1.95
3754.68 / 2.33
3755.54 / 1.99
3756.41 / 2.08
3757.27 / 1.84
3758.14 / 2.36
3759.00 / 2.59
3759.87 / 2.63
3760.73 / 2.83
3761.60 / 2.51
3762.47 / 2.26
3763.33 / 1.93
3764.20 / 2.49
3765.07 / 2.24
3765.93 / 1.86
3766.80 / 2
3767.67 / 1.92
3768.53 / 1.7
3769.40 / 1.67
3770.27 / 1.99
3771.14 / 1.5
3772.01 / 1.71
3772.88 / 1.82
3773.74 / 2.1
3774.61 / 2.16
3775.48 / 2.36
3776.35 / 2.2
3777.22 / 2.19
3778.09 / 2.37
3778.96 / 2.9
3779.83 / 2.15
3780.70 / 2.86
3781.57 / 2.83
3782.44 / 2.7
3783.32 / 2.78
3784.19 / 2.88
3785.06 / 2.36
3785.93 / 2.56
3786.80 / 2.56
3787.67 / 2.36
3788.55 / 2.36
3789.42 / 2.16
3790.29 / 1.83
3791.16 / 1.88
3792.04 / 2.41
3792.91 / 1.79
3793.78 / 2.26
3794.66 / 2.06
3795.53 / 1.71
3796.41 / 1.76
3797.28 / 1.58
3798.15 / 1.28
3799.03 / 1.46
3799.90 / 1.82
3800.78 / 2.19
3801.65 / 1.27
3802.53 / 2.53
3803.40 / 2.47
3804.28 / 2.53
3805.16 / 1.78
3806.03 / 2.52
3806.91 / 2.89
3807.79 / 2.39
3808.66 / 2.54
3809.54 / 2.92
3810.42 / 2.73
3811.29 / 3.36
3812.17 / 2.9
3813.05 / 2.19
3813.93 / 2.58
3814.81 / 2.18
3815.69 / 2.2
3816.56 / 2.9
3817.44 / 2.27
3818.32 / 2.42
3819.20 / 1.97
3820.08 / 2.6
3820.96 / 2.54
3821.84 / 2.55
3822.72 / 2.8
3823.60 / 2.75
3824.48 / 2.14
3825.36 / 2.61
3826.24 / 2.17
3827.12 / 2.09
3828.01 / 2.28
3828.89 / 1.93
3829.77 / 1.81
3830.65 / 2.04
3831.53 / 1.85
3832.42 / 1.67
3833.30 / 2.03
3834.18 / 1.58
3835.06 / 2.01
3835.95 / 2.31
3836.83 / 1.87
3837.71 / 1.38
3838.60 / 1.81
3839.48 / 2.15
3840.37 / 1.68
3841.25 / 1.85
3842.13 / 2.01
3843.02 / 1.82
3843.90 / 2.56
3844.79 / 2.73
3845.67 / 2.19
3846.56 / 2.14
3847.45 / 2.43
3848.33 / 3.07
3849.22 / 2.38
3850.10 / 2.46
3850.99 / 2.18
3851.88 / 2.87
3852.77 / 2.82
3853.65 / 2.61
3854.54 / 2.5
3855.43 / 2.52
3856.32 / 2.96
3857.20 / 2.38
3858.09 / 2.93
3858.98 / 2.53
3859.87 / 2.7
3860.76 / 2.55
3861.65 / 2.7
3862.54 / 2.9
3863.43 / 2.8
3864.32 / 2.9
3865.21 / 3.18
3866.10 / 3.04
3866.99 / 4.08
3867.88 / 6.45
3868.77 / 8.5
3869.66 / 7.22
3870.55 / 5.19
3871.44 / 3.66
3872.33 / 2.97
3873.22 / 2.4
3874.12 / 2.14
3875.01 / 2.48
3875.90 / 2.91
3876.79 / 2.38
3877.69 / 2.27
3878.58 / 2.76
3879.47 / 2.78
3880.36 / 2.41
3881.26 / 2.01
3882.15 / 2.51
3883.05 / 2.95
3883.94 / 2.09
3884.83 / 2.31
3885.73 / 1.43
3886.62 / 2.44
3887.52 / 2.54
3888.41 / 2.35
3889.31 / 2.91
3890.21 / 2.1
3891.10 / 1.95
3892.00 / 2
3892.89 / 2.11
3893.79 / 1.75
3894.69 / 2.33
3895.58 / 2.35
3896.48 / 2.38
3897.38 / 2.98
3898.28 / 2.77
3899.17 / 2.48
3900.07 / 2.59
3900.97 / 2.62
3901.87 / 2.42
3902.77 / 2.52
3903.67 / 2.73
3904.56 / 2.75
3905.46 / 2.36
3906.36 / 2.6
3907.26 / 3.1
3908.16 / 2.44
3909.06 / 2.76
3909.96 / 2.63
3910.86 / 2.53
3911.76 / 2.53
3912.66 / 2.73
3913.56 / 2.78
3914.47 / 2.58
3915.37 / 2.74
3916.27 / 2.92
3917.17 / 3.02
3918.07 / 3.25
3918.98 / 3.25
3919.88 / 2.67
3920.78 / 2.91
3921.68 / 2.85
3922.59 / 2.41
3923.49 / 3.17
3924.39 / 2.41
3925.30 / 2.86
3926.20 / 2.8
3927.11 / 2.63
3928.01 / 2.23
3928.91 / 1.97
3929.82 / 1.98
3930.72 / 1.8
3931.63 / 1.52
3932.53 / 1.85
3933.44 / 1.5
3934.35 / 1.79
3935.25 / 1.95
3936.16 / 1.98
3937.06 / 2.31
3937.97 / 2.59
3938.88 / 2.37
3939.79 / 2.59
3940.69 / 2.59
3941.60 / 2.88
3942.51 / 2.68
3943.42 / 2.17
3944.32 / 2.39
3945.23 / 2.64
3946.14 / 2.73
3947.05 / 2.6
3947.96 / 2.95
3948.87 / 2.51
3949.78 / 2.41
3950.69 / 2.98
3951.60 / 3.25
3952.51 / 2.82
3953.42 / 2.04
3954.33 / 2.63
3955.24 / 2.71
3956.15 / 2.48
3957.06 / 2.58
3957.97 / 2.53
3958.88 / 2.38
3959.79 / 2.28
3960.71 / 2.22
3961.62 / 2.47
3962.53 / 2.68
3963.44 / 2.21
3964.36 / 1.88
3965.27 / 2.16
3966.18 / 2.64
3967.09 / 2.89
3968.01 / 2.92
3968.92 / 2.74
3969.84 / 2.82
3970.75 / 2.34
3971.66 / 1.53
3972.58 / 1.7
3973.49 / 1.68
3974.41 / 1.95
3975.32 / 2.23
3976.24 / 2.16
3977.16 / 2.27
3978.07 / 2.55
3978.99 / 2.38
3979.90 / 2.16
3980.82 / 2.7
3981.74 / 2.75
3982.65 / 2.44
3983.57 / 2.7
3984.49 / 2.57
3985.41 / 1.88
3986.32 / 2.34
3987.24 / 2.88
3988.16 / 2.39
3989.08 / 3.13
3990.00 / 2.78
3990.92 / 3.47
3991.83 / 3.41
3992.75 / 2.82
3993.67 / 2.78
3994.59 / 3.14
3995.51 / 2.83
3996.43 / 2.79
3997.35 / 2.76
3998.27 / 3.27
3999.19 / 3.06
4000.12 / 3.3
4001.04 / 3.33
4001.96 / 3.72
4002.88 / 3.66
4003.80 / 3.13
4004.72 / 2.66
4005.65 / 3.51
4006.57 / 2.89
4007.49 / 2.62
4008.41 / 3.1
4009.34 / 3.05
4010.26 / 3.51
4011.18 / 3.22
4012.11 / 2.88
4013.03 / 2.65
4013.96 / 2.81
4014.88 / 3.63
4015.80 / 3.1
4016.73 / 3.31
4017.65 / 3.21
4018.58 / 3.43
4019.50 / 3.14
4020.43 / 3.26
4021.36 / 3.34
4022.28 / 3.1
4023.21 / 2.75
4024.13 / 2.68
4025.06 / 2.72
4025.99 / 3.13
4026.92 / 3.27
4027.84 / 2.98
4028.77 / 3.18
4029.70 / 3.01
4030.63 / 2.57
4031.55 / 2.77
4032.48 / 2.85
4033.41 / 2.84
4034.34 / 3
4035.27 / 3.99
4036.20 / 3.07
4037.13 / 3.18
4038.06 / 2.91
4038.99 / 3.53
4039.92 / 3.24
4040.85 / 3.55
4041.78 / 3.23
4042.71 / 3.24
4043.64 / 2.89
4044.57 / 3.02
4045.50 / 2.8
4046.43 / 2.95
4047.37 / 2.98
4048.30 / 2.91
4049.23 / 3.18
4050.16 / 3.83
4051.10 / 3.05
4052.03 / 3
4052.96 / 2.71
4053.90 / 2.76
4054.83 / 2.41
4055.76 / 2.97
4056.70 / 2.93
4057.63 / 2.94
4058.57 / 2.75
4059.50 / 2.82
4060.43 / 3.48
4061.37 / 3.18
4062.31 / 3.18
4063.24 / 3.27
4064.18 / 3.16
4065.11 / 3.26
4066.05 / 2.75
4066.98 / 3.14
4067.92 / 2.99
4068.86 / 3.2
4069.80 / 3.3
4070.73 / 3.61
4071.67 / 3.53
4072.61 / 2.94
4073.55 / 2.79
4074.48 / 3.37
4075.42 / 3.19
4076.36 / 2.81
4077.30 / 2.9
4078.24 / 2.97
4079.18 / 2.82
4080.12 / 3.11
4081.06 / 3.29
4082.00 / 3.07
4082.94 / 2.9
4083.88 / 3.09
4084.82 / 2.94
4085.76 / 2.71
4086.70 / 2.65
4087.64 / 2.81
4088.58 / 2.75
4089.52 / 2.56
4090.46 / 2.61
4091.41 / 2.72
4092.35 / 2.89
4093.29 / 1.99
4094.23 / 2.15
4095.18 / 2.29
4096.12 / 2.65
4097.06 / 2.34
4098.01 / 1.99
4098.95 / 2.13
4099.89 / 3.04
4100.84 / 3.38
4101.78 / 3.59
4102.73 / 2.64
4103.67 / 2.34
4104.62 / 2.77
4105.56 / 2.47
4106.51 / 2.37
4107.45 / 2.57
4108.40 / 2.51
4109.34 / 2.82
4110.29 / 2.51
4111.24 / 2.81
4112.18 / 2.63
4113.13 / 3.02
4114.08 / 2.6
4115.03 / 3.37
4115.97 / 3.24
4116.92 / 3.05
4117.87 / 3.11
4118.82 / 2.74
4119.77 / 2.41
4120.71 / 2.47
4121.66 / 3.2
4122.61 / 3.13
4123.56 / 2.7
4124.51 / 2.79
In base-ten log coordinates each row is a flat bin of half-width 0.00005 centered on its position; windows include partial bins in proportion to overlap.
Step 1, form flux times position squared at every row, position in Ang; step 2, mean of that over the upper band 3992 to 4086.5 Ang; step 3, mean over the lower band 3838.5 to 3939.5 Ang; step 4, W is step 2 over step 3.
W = 1.25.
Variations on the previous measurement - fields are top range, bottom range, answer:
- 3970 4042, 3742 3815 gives 1.49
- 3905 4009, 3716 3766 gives 1.02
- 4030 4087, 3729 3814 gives 1.55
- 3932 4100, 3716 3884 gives 1.21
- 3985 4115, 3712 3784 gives 1.31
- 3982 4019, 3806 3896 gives 1.25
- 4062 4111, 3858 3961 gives 1.15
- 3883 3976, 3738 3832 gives 1.20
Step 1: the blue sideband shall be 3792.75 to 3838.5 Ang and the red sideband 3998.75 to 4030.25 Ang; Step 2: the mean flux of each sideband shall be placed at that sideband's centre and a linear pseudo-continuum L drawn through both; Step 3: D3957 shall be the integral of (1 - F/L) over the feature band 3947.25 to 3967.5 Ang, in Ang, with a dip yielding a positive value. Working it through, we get 2.3 Ang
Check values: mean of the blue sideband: 2.2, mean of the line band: 2.53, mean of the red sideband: 3.13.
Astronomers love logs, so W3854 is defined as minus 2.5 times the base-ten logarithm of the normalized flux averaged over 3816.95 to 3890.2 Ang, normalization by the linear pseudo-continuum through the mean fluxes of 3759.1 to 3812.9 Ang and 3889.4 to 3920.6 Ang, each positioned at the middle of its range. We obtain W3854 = -0.08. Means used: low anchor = 2.24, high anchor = 2.59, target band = 2.63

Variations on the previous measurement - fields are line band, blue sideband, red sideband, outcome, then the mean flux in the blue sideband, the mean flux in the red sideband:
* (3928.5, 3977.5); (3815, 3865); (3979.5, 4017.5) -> 0.18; 2.34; 2.96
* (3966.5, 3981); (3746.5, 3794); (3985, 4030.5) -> 0.25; 2.17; 3.04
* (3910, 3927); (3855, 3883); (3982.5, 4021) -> 0.14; 3.26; 3.02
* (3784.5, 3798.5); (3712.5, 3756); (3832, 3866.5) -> 0.27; 2.92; 2.39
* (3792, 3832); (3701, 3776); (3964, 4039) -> 0.15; 2.49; 2.85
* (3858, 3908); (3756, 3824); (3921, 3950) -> -0.22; 2.28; 2.38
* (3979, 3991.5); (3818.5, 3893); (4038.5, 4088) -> 0.10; 2.62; 3.06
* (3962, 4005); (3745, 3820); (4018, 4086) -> 0.08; 2.2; 3.07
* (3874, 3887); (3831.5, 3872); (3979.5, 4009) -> 0.19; 2.84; 2.91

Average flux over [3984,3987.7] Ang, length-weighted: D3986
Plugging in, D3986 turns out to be 2.42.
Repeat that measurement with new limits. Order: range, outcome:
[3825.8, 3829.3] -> 2.12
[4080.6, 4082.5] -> 3.17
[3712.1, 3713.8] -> 1.82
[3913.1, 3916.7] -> 2.75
